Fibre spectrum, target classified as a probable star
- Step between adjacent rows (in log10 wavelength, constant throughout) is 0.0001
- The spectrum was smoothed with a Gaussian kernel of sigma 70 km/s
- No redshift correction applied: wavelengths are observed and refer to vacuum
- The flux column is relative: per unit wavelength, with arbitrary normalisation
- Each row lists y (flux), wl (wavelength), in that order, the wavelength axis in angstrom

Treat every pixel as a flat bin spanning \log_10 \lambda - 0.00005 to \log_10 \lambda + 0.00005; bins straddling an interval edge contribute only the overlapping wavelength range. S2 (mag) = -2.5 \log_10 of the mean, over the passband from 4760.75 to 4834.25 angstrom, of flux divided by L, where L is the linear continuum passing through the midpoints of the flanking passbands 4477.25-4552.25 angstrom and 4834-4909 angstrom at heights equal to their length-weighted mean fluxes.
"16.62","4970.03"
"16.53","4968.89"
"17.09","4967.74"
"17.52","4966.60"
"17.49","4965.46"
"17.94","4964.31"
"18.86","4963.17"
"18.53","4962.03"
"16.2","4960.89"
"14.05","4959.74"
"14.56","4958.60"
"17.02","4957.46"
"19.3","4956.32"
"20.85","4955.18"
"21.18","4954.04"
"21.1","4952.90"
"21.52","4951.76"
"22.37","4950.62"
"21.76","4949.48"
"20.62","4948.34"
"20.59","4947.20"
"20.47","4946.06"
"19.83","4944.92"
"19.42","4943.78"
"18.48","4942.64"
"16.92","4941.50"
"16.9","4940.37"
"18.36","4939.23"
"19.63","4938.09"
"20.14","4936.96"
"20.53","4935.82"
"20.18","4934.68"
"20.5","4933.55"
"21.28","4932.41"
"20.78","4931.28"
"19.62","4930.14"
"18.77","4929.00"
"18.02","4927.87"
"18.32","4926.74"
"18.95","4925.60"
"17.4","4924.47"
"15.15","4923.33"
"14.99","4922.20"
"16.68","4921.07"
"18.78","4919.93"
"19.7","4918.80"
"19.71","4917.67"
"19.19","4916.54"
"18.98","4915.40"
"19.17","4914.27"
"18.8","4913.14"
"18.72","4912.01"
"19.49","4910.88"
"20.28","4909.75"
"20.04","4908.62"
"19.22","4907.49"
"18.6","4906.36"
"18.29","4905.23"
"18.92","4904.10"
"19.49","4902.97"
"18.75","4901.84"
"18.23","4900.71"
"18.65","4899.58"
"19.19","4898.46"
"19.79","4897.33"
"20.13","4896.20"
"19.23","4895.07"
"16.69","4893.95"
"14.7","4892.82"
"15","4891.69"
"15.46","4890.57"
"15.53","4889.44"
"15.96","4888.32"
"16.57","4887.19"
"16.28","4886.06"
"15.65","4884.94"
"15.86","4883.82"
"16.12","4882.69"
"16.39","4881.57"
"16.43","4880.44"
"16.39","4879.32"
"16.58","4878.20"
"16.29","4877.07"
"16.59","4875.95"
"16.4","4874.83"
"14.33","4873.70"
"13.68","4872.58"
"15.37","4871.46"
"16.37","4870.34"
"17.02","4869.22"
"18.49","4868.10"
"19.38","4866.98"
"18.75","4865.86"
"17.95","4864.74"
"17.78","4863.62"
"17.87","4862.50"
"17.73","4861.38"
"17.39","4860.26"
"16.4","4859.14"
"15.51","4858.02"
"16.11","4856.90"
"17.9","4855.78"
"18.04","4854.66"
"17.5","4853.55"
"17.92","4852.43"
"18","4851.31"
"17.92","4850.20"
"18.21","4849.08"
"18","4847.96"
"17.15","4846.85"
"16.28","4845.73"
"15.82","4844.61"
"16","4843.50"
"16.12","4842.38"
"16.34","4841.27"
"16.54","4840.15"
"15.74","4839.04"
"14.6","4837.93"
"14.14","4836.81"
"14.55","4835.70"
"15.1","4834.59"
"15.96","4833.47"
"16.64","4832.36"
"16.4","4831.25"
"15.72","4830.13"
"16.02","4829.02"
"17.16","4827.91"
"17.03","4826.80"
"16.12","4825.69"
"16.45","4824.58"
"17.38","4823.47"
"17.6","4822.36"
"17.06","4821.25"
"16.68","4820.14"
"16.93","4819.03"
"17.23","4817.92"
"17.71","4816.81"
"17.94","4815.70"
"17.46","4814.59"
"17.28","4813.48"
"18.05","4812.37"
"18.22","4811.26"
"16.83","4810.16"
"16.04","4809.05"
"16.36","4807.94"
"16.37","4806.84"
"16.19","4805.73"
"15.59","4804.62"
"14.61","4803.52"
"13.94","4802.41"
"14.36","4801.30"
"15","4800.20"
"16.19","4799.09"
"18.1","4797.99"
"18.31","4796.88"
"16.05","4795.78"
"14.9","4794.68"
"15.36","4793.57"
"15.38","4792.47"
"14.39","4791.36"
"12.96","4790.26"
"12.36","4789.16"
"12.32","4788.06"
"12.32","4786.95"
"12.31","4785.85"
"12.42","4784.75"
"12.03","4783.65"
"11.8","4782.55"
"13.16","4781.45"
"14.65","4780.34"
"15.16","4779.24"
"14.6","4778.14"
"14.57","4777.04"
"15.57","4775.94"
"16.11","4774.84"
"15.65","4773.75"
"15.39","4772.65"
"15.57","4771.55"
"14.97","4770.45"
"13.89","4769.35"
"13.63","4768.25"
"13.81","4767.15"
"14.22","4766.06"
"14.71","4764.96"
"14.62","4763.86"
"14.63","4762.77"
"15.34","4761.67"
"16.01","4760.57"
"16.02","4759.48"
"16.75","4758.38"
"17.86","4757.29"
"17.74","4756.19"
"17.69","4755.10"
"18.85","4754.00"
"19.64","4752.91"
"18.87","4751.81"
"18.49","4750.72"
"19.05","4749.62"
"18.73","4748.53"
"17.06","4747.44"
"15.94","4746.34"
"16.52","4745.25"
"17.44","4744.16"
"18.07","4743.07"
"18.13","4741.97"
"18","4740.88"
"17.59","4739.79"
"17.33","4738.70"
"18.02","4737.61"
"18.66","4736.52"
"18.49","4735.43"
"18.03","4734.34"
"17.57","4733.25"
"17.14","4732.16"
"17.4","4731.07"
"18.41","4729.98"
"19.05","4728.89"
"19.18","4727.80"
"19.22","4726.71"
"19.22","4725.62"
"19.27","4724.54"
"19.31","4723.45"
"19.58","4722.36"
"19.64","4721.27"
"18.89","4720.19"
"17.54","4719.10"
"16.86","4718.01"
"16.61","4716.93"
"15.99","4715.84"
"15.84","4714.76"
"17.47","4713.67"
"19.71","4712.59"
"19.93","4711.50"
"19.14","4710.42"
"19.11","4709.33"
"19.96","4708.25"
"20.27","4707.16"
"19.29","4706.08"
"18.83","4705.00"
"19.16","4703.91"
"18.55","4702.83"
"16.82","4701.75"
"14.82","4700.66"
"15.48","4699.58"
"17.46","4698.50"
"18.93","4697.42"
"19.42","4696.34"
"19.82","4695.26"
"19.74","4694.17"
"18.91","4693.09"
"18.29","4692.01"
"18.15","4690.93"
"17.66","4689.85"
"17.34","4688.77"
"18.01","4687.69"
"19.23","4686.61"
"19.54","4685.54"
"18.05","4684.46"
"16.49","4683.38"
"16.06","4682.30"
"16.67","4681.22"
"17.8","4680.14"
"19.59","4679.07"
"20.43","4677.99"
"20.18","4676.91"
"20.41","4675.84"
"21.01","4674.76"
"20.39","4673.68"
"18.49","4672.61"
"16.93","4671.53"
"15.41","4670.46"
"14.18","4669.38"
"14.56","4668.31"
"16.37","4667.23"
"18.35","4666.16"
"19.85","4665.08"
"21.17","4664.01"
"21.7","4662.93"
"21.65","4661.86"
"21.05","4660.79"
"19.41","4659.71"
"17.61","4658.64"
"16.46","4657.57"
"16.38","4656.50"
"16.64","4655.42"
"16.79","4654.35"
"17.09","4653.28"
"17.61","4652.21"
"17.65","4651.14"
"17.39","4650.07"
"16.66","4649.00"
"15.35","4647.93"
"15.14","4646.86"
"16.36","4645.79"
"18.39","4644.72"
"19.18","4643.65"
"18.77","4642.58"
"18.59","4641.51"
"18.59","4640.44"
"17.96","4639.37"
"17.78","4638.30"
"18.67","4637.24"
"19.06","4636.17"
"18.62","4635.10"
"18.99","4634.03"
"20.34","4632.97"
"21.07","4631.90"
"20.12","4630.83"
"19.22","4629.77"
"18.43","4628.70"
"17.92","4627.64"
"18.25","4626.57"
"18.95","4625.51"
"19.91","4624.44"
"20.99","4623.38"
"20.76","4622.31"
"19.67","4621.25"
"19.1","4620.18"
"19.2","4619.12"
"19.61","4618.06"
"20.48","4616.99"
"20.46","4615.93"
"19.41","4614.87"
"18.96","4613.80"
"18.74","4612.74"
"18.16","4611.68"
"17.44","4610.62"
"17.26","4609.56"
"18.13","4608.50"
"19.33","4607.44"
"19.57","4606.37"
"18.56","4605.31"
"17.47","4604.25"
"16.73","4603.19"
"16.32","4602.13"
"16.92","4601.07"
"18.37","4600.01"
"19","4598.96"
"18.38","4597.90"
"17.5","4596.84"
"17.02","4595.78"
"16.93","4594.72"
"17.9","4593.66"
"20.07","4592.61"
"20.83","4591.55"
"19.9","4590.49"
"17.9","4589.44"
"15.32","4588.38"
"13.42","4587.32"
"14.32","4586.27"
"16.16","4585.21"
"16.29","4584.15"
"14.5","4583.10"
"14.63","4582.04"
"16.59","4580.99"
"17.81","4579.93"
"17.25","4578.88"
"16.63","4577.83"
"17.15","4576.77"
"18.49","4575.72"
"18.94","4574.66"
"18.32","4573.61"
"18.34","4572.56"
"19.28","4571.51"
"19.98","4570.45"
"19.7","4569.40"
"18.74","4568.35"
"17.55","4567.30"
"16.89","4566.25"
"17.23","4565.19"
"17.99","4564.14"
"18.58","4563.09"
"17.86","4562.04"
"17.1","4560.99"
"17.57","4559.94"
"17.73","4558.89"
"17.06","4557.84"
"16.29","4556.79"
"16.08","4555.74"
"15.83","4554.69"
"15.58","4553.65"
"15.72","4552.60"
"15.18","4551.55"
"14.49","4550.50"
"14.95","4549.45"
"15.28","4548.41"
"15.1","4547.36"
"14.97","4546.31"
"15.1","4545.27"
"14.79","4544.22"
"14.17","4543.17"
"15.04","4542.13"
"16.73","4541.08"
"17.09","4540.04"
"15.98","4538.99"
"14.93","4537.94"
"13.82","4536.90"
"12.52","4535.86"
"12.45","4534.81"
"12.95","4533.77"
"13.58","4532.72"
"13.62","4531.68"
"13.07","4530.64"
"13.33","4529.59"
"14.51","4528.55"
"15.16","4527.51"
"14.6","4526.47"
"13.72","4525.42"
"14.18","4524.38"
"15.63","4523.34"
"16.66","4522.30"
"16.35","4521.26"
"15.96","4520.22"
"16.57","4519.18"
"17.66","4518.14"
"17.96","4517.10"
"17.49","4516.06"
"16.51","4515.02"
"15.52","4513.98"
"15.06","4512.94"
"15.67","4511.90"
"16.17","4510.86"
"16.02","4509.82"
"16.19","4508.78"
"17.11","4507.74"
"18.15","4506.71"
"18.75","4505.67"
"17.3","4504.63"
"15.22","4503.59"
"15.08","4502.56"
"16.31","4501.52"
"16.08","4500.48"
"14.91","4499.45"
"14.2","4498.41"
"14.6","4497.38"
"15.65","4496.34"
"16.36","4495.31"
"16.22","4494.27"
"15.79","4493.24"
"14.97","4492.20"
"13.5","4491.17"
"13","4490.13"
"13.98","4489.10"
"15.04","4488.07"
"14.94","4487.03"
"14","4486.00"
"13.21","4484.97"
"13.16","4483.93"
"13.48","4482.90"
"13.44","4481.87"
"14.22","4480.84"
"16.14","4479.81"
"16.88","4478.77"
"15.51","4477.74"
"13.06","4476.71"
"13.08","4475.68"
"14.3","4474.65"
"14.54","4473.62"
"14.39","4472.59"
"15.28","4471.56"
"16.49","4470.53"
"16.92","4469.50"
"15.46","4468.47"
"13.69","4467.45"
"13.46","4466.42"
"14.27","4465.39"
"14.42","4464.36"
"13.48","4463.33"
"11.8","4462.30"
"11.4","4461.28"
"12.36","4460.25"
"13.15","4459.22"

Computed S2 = 0.080 mag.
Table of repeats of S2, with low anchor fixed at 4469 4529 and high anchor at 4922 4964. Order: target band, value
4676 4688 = -0.10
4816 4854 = 0.10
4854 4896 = 0.11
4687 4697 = -0.10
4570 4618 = -0.10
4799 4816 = 0.11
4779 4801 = 0.24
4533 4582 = -0.04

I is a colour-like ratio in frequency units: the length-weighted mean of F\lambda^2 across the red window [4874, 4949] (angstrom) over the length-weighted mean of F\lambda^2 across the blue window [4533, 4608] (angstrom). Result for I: 1.3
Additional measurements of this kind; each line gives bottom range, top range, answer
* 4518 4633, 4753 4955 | 1.12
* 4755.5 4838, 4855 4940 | 1.20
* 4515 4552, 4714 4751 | 1.30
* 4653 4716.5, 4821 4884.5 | 0.98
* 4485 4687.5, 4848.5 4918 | 1.16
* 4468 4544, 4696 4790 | 1.23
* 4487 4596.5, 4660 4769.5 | 1.20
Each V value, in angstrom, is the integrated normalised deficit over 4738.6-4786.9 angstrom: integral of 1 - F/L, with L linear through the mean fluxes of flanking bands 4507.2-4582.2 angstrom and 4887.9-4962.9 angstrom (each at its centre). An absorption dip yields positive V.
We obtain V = 4.8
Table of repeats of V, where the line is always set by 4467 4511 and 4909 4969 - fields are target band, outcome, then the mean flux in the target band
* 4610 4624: -2.8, 19.5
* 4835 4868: 2.2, 17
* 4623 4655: -3.7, 18.3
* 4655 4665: -1.6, 19.2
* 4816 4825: 0.4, 17.2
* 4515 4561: 0.8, 15.3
